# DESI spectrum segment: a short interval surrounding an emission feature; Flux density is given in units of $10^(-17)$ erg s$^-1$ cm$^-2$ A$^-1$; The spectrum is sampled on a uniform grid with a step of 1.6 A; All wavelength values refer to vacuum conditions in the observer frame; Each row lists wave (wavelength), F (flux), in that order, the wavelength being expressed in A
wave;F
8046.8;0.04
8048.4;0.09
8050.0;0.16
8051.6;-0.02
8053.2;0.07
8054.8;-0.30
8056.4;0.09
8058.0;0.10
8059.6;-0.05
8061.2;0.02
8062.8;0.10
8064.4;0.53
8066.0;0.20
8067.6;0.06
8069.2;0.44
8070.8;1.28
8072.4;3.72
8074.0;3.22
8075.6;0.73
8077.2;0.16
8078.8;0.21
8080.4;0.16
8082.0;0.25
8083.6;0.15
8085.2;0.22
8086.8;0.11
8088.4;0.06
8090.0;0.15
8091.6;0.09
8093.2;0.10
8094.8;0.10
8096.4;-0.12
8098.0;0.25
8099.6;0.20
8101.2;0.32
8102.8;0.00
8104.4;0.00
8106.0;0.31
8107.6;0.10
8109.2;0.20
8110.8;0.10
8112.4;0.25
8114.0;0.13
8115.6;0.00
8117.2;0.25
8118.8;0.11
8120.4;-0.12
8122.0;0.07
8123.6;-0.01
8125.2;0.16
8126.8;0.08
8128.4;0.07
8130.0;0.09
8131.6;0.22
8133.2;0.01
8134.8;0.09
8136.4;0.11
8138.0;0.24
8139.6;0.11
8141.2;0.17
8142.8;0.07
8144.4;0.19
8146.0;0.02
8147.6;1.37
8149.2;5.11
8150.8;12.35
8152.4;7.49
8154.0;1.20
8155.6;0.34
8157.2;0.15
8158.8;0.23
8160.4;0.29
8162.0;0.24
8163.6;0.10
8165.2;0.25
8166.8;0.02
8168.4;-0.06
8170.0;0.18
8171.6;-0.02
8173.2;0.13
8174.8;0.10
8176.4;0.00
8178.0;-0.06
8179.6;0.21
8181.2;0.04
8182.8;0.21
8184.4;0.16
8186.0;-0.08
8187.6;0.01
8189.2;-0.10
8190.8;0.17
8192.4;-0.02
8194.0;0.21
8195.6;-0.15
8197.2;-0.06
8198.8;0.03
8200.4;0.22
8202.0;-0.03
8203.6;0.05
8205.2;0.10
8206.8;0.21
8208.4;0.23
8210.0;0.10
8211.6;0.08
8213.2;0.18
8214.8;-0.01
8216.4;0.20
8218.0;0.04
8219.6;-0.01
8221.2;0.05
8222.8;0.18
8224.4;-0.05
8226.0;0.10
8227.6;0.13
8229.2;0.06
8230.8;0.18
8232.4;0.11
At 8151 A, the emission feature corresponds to [O III] 5007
